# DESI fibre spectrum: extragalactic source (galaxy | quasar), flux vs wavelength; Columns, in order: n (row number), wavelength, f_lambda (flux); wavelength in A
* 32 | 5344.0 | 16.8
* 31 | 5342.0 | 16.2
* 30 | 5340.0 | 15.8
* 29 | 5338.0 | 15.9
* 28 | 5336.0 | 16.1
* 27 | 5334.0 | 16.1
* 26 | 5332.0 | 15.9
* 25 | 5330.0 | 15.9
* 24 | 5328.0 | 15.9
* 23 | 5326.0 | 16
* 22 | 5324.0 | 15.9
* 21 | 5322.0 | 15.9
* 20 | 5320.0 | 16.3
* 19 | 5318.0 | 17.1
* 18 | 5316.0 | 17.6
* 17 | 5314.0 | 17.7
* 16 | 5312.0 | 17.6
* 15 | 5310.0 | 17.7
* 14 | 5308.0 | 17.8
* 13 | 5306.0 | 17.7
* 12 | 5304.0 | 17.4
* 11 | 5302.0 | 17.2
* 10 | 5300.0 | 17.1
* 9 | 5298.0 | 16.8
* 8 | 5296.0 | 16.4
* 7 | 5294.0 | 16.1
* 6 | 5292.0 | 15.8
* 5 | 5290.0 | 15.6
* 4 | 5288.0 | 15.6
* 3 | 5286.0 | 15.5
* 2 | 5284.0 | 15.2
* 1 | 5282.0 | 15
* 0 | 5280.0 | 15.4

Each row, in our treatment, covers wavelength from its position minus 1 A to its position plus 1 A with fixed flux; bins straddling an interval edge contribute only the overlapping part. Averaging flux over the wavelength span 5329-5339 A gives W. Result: 16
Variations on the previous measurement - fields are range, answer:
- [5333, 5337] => 16.1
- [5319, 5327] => 16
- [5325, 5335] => 16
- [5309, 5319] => 17.5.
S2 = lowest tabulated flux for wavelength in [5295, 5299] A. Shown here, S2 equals 16.4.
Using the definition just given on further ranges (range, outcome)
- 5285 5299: 15.5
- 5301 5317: 17.2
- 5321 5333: 15.9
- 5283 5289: 15.2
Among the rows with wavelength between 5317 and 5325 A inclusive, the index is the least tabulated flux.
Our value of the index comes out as 15.9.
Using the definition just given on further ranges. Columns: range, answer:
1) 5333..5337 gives 16.1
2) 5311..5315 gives 17.6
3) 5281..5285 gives 15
